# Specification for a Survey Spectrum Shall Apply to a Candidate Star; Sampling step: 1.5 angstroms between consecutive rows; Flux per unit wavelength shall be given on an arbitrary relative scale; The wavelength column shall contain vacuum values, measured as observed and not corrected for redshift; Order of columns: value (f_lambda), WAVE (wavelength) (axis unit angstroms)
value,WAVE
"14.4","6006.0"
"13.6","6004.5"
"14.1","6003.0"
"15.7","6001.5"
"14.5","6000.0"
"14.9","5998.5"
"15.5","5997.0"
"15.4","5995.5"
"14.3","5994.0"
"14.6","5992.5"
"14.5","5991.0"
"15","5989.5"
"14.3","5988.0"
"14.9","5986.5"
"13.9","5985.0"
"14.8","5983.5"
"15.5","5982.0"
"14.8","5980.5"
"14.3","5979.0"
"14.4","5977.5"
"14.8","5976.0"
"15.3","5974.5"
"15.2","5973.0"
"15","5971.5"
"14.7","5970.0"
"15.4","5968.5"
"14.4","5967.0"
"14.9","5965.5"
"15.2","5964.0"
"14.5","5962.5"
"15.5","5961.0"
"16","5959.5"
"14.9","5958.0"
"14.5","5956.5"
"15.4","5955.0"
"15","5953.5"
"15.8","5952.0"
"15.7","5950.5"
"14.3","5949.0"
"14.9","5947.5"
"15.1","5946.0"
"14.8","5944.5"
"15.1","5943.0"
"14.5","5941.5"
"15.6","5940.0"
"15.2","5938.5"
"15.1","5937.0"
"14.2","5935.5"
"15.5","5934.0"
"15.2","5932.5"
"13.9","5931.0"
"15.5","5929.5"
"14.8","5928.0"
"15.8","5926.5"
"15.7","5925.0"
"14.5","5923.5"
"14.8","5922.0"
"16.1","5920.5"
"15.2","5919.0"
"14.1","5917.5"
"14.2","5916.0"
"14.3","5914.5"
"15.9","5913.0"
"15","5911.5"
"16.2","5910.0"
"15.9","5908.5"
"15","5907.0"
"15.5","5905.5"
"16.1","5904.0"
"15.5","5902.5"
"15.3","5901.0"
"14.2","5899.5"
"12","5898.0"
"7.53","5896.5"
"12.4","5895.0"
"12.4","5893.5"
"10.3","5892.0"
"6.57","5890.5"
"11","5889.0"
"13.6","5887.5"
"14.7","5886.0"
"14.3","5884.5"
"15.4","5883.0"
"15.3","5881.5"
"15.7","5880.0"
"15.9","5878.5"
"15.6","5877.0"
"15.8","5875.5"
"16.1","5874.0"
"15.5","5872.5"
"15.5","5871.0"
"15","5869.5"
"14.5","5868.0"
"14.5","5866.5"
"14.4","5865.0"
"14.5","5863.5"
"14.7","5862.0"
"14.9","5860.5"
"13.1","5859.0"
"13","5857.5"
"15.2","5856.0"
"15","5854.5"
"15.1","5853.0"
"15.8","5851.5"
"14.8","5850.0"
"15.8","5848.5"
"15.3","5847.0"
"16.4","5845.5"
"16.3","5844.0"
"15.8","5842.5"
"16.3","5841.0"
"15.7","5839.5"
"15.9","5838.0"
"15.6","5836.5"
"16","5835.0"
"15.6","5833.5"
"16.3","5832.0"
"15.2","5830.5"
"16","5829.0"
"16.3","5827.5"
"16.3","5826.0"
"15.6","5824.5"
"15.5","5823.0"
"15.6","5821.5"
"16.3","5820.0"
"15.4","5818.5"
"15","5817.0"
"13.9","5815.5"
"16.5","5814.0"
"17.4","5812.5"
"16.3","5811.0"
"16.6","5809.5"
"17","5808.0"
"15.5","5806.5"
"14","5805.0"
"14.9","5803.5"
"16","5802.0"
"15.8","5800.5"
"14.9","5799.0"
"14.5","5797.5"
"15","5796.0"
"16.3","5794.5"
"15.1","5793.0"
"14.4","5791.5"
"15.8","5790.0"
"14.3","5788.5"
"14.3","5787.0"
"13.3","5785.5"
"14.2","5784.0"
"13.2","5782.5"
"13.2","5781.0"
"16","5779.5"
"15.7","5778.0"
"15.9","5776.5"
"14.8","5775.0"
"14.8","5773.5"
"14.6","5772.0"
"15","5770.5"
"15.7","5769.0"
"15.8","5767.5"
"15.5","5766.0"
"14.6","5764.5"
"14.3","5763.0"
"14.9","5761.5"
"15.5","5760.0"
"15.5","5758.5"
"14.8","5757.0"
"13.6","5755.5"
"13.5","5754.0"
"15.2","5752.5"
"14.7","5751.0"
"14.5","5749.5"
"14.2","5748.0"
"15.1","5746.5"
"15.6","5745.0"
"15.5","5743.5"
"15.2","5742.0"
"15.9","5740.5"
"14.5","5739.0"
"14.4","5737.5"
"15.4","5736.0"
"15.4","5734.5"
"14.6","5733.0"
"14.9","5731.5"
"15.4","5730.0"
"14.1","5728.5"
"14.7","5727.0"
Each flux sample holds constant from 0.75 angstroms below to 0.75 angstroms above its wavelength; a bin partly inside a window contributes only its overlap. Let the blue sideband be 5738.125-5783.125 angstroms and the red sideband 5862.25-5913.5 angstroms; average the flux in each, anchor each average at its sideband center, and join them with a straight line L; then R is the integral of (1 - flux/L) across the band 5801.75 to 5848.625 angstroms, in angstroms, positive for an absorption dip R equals -4.1 angstroms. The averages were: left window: 14.9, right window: 14.2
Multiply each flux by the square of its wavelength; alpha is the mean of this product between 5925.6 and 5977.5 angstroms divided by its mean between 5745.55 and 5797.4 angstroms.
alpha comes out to 1.08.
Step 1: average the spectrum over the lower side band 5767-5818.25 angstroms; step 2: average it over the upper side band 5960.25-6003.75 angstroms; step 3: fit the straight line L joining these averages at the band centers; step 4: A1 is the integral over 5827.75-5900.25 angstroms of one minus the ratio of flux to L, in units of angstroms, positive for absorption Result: 2.5 angstroms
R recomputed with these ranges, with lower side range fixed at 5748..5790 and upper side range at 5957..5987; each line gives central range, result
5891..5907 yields 1.9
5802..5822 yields -1.3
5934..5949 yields -0.1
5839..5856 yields -1.0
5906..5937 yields -0.5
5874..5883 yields -0.5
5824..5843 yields -1.4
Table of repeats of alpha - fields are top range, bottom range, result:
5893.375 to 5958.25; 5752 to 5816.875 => 1.03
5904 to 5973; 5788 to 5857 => 1.01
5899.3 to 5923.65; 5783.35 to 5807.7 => 1.06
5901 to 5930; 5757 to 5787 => 1.08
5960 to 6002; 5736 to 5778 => 1.07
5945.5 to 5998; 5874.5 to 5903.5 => 1.15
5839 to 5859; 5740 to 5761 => 1.06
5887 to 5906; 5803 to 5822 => 0.81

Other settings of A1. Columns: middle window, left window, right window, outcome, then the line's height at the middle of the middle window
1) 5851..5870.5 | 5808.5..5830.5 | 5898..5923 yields 1.2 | 15.5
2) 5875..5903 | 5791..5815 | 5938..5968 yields 3.7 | 15.3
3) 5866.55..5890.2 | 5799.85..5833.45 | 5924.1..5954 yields 1.0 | 15.4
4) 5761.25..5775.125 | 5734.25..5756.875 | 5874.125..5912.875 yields -0.3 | 14.7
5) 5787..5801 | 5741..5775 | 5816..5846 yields 0.3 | 15.4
